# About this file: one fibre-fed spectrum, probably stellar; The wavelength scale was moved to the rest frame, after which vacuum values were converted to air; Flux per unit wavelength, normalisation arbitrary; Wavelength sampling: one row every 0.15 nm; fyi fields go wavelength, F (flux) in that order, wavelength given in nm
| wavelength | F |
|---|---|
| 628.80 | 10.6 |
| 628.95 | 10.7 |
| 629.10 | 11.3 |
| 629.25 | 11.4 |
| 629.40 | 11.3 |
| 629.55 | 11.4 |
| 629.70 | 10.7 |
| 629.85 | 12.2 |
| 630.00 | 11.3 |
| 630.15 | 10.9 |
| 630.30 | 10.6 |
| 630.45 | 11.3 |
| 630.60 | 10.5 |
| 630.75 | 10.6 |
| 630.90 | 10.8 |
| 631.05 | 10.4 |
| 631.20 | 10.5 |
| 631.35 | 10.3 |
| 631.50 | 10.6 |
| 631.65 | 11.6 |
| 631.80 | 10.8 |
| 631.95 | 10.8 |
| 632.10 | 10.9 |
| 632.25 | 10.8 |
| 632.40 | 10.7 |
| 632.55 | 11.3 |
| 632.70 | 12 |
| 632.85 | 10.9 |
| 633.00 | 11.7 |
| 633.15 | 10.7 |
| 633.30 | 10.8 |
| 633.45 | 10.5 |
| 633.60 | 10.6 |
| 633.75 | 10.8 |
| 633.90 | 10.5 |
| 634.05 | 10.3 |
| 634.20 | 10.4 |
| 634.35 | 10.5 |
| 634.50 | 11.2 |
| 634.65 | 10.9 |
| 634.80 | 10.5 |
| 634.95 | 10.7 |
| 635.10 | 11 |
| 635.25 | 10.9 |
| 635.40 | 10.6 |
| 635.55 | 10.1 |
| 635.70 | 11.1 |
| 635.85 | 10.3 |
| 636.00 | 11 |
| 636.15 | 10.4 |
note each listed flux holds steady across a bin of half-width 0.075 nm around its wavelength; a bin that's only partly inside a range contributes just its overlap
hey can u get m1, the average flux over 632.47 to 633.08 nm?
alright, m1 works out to 11.5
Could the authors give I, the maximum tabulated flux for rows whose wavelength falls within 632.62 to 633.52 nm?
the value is 12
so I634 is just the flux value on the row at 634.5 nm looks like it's 11.2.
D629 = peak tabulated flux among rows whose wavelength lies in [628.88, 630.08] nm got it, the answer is 12.2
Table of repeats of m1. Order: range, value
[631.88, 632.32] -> 10.8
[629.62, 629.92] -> 11.4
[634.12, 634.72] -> 10.7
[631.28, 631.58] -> 10.5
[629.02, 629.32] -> 11.3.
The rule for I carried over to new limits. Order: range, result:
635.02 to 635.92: 11.1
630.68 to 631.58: 10.8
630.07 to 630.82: 11.3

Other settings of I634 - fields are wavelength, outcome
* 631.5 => 10.6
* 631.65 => 11.6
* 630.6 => 10.5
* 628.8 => 10.6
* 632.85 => 10.9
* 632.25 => 10.8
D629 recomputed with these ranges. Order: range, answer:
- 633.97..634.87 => 11.2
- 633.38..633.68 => 10.6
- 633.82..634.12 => 10.5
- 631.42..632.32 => 11.6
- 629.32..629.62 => 11.4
